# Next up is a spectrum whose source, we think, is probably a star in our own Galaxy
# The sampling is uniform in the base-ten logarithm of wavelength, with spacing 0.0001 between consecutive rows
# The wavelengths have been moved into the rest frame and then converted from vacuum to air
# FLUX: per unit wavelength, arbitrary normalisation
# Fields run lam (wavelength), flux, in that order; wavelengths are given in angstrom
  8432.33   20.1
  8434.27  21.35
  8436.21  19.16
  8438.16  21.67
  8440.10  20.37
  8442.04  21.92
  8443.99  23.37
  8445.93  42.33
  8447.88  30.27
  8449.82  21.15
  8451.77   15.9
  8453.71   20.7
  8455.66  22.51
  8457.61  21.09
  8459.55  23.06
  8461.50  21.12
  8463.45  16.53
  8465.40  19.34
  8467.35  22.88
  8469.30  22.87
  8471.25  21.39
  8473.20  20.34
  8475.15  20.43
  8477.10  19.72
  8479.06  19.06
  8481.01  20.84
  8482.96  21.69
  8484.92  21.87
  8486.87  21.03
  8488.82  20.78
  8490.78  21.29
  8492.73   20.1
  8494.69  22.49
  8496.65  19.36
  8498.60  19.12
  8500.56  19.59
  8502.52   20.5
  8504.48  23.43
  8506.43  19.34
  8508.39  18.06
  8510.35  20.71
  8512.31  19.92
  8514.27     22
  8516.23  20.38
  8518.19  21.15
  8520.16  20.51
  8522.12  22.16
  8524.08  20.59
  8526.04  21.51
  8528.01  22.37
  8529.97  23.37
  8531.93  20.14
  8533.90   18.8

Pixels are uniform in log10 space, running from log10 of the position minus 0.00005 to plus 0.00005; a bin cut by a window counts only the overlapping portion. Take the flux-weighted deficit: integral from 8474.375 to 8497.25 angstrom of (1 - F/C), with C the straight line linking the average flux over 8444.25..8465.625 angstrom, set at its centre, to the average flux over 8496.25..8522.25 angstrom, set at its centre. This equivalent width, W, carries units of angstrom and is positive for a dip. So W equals 0.9 angstrom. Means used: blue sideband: 23.2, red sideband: 20.4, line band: 20.7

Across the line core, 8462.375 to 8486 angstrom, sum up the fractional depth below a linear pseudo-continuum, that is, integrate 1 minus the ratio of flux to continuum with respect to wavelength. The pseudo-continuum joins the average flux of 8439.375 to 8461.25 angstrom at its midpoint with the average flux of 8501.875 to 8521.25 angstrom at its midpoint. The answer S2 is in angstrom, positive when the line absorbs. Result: 2.1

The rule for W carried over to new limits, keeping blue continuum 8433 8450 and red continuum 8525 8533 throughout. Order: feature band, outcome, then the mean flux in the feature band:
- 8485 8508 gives 2.3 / 20.6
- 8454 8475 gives 2.5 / 21.1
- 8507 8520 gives 1.1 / 20.3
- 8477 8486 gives 1.0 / 20.7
